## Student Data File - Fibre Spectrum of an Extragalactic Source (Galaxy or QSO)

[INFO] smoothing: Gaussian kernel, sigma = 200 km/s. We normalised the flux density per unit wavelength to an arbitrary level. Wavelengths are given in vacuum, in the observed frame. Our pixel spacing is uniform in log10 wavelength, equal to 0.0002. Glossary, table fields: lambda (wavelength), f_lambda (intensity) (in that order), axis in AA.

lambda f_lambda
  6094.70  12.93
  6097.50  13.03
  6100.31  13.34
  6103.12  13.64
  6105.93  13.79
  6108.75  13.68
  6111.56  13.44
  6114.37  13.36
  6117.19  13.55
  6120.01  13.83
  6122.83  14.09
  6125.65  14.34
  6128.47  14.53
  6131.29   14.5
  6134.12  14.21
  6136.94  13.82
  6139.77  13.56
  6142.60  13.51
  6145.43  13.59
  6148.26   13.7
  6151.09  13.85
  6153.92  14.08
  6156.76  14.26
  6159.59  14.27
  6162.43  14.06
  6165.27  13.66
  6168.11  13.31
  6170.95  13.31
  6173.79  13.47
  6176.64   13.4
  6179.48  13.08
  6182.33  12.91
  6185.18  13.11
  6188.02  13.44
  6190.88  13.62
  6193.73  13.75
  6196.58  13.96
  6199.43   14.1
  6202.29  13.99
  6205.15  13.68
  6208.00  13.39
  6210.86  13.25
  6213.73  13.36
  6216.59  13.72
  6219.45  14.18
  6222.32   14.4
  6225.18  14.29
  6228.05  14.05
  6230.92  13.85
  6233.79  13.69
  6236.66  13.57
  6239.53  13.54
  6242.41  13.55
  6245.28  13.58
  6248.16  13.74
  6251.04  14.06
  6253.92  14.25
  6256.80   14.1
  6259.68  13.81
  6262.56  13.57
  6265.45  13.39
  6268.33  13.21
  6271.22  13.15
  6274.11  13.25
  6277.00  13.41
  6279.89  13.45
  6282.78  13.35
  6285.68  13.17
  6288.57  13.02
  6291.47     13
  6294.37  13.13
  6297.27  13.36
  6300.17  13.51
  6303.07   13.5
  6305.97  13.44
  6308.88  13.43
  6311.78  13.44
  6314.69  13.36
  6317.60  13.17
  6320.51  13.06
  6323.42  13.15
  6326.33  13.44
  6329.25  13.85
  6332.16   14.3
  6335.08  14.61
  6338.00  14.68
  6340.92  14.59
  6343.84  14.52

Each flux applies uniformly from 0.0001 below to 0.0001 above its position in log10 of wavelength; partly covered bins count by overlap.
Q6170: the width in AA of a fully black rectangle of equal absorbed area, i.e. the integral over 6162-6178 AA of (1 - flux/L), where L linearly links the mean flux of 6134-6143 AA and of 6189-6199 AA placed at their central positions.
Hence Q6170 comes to 0.3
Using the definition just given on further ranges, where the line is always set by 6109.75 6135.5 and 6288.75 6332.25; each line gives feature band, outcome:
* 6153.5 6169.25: -0.1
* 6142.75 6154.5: 0.1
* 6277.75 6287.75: 0.1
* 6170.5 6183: 0.5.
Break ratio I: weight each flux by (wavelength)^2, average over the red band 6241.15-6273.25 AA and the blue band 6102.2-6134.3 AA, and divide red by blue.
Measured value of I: 1.03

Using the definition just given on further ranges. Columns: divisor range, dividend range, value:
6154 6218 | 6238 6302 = 1.02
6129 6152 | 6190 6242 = 1.02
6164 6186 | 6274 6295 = 1.03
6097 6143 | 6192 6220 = 1.02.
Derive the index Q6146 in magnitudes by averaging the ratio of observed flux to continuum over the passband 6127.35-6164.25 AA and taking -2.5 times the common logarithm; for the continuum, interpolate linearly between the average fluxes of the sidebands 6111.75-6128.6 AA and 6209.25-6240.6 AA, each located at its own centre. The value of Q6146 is -0.01 mag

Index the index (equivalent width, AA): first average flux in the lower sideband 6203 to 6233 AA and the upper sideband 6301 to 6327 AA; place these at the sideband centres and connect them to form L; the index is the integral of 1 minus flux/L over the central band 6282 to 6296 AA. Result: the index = 0.3 AA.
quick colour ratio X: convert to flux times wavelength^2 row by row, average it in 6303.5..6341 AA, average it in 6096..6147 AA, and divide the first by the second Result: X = 1.06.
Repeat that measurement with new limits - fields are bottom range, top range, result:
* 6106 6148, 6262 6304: 1.01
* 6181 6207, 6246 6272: 1.03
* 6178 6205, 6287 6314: 1.02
